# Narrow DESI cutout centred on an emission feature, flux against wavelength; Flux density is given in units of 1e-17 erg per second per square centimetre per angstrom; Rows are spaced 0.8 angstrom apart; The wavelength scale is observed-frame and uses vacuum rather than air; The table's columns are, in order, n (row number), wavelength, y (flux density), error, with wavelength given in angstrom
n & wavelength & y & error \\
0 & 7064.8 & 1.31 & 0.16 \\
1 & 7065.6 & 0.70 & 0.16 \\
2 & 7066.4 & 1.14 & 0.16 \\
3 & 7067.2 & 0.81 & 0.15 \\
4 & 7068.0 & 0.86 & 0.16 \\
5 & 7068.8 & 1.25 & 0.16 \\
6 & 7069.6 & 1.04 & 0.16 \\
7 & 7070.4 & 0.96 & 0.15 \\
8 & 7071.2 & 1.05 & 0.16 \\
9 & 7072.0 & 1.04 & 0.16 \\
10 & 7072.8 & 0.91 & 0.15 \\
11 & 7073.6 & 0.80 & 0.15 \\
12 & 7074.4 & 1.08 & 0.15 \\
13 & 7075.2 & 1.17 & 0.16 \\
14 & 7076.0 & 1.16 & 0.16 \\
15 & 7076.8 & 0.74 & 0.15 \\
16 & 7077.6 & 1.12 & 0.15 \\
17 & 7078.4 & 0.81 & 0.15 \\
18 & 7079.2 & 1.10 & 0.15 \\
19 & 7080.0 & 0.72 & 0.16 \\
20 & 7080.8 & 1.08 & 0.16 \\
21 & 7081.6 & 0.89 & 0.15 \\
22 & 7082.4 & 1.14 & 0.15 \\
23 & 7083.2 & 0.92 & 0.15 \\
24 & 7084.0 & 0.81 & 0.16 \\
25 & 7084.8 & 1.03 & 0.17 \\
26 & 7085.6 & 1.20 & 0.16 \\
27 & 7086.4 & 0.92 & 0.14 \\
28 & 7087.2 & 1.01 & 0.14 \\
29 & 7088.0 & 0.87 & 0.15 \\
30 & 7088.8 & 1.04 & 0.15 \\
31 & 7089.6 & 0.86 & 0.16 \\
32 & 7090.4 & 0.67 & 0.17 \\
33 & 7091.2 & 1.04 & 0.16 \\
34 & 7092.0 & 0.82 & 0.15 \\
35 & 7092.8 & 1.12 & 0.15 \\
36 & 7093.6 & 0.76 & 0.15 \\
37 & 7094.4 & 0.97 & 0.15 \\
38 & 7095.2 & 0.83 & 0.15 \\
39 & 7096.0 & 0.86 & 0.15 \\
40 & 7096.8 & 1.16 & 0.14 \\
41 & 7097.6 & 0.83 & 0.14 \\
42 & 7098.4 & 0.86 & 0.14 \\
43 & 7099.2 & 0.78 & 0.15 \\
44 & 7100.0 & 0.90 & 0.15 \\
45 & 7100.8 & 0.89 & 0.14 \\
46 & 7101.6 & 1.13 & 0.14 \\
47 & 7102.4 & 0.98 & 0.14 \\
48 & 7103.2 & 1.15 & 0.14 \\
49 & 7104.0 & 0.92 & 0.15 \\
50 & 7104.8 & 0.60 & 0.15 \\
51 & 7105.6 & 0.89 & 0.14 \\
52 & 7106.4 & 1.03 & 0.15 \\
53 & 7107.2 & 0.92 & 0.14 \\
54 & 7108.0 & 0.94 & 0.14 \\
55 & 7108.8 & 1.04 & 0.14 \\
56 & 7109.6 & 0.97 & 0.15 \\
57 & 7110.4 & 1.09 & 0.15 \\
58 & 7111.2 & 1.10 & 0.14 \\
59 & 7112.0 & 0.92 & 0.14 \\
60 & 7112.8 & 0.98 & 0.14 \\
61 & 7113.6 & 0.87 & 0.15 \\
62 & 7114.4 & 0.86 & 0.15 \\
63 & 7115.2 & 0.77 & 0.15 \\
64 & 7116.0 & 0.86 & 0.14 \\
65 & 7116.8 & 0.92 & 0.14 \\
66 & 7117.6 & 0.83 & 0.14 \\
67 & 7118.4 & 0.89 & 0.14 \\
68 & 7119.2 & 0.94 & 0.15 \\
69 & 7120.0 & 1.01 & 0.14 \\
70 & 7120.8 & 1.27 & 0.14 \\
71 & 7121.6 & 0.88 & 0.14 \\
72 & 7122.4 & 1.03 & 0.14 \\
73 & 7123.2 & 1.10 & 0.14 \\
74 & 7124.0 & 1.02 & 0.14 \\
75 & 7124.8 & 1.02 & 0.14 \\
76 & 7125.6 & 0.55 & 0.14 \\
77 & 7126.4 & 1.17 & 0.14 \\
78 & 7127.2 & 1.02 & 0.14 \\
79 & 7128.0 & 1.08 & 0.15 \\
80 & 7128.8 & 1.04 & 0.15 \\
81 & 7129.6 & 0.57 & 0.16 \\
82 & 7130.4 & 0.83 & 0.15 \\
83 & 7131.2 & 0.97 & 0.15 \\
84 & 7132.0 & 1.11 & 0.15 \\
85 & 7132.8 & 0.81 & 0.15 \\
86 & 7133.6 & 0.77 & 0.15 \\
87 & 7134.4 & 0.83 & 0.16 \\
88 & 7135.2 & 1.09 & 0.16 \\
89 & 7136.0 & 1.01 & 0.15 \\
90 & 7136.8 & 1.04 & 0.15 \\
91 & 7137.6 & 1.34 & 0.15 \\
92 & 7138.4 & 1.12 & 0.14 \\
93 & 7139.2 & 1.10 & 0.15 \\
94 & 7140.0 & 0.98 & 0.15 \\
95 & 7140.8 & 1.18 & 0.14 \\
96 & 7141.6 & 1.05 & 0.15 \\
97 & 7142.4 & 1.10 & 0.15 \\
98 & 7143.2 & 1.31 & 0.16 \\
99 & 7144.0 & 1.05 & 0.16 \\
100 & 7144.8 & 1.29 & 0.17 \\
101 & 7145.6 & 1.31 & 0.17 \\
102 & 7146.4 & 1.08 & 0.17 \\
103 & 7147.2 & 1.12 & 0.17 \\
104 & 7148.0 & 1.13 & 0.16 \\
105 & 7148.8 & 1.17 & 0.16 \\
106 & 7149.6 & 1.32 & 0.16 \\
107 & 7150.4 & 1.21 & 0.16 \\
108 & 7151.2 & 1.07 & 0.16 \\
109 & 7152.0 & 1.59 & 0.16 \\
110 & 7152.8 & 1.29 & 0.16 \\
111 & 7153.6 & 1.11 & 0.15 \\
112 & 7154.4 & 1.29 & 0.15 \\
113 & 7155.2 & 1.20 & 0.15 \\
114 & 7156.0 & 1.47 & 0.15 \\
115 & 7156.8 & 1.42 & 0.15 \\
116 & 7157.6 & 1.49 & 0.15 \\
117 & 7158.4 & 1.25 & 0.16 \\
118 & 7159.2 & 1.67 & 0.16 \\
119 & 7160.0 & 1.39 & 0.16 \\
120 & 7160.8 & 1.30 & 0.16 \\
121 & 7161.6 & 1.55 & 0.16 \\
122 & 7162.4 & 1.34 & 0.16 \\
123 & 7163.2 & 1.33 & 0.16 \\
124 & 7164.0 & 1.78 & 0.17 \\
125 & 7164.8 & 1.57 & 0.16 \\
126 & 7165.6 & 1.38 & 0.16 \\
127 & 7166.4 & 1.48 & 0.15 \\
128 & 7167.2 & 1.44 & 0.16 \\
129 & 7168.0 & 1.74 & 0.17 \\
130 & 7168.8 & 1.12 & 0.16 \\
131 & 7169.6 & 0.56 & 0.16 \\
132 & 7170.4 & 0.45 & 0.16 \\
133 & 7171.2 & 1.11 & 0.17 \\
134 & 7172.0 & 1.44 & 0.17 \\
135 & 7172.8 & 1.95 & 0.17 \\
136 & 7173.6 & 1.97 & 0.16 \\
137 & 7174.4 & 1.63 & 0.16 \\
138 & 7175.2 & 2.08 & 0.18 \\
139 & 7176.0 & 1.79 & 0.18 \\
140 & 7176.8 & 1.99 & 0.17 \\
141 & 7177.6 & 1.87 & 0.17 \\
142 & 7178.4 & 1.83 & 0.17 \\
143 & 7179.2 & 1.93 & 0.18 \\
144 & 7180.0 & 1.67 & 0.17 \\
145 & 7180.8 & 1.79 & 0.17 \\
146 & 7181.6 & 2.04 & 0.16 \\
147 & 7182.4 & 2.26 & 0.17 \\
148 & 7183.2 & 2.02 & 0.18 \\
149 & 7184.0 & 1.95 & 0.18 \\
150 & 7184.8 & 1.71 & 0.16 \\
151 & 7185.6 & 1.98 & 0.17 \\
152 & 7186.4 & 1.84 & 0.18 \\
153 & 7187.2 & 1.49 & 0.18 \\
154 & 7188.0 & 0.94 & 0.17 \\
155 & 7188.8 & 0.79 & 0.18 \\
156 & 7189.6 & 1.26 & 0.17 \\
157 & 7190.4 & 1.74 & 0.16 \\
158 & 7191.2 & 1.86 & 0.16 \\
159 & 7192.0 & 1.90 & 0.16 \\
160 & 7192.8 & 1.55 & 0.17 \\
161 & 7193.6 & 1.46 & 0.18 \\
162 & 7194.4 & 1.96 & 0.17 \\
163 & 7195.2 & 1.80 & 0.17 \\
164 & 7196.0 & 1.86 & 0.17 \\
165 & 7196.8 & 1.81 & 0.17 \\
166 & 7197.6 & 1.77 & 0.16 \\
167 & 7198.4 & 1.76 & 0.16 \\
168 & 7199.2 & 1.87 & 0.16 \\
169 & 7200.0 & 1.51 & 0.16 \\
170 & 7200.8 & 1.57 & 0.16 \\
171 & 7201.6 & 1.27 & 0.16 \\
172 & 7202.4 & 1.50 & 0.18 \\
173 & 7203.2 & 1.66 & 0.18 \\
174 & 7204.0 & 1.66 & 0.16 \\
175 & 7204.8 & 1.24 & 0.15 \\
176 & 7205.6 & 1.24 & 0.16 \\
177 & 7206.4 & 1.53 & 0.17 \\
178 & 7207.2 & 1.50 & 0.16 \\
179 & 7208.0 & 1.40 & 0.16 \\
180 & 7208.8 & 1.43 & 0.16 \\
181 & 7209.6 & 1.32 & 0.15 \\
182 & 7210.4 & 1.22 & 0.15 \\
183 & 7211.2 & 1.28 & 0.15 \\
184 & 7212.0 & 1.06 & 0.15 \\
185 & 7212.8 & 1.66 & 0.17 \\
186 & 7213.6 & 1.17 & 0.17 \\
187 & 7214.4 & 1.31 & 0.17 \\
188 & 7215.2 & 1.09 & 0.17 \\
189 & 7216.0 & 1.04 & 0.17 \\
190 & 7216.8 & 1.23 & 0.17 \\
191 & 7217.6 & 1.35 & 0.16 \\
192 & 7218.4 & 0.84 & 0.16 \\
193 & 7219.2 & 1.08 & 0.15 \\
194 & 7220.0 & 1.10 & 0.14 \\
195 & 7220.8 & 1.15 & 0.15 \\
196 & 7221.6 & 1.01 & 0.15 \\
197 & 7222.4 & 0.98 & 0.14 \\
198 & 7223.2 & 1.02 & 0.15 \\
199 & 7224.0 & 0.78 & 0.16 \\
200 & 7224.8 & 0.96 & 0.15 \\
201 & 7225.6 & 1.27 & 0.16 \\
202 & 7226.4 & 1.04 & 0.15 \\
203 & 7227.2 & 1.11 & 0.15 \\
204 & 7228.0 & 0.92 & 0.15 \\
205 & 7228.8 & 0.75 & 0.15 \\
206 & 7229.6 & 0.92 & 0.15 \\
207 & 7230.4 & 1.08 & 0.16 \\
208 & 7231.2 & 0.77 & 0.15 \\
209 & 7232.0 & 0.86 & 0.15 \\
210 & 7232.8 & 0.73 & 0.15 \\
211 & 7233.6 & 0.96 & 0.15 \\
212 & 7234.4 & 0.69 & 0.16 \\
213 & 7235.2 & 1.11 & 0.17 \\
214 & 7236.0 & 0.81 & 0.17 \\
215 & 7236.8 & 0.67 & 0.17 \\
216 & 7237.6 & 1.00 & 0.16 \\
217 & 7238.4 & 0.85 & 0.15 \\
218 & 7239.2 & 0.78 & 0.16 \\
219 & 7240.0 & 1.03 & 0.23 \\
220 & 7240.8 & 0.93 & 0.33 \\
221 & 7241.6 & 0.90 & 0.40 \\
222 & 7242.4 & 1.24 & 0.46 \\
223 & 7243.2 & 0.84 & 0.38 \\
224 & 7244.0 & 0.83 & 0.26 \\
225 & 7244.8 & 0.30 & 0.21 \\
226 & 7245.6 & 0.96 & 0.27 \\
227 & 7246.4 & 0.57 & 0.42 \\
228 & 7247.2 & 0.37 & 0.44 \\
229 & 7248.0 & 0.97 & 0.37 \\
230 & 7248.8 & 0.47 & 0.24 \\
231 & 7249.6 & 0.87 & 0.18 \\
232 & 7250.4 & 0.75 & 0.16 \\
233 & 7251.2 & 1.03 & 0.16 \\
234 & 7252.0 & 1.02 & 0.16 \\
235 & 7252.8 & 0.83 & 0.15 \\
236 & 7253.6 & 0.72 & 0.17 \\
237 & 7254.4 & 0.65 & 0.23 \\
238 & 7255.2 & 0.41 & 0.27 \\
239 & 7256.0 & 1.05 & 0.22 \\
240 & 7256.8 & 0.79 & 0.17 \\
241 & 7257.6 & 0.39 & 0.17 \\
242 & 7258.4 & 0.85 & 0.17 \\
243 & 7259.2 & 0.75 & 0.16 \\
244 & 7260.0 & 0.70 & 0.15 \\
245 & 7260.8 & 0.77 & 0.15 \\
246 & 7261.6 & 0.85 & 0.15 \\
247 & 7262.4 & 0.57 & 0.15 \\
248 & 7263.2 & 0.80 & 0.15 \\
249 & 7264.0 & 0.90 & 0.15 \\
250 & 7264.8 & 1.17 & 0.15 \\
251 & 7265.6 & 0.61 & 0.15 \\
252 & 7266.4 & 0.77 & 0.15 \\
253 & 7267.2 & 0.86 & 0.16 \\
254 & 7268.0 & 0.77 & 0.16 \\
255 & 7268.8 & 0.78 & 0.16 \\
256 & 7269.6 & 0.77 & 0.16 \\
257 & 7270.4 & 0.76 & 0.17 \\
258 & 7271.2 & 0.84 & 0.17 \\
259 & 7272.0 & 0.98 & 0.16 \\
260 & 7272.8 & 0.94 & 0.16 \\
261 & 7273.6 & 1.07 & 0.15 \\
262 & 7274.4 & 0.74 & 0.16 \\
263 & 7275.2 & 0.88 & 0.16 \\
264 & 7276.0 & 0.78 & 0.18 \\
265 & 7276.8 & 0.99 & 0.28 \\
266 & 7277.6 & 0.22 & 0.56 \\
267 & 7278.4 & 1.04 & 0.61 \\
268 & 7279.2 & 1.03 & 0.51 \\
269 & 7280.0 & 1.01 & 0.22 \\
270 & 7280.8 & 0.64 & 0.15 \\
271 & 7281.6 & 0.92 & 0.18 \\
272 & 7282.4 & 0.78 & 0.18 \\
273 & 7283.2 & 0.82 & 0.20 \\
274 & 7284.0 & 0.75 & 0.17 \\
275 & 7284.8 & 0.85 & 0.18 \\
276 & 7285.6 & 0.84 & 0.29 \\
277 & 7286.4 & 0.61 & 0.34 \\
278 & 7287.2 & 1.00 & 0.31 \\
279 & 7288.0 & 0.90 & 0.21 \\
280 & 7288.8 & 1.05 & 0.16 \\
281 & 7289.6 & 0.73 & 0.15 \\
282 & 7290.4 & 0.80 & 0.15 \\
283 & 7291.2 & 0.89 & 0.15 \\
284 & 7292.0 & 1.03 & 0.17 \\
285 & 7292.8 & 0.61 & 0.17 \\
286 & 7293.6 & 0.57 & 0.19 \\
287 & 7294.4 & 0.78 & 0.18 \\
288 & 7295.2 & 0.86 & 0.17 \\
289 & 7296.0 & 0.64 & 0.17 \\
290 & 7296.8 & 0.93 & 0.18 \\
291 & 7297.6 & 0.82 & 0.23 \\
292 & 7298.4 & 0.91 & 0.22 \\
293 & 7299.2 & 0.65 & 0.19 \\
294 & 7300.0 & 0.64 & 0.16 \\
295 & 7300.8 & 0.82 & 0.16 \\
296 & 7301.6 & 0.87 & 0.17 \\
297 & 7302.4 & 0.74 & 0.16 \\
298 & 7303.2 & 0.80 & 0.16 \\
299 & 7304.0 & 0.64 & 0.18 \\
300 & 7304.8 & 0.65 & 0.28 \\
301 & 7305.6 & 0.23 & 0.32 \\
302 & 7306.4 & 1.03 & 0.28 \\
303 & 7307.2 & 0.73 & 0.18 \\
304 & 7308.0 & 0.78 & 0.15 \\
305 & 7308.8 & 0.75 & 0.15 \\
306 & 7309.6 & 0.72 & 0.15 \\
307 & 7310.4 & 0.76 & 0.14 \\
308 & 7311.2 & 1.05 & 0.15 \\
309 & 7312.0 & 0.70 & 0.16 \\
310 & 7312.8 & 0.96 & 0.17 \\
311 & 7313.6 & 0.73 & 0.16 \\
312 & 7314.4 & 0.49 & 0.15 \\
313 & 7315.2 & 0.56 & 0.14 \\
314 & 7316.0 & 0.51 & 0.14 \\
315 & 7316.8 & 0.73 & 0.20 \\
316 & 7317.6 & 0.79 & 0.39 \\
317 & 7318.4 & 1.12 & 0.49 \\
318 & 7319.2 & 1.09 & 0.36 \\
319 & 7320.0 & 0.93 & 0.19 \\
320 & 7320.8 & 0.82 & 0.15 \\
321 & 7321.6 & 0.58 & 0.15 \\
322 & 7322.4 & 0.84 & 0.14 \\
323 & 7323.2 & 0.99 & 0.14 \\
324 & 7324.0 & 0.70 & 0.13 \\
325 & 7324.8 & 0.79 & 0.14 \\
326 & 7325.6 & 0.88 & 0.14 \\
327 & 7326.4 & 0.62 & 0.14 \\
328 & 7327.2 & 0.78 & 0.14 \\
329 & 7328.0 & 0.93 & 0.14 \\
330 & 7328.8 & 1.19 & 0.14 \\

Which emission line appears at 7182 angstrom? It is Mg II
